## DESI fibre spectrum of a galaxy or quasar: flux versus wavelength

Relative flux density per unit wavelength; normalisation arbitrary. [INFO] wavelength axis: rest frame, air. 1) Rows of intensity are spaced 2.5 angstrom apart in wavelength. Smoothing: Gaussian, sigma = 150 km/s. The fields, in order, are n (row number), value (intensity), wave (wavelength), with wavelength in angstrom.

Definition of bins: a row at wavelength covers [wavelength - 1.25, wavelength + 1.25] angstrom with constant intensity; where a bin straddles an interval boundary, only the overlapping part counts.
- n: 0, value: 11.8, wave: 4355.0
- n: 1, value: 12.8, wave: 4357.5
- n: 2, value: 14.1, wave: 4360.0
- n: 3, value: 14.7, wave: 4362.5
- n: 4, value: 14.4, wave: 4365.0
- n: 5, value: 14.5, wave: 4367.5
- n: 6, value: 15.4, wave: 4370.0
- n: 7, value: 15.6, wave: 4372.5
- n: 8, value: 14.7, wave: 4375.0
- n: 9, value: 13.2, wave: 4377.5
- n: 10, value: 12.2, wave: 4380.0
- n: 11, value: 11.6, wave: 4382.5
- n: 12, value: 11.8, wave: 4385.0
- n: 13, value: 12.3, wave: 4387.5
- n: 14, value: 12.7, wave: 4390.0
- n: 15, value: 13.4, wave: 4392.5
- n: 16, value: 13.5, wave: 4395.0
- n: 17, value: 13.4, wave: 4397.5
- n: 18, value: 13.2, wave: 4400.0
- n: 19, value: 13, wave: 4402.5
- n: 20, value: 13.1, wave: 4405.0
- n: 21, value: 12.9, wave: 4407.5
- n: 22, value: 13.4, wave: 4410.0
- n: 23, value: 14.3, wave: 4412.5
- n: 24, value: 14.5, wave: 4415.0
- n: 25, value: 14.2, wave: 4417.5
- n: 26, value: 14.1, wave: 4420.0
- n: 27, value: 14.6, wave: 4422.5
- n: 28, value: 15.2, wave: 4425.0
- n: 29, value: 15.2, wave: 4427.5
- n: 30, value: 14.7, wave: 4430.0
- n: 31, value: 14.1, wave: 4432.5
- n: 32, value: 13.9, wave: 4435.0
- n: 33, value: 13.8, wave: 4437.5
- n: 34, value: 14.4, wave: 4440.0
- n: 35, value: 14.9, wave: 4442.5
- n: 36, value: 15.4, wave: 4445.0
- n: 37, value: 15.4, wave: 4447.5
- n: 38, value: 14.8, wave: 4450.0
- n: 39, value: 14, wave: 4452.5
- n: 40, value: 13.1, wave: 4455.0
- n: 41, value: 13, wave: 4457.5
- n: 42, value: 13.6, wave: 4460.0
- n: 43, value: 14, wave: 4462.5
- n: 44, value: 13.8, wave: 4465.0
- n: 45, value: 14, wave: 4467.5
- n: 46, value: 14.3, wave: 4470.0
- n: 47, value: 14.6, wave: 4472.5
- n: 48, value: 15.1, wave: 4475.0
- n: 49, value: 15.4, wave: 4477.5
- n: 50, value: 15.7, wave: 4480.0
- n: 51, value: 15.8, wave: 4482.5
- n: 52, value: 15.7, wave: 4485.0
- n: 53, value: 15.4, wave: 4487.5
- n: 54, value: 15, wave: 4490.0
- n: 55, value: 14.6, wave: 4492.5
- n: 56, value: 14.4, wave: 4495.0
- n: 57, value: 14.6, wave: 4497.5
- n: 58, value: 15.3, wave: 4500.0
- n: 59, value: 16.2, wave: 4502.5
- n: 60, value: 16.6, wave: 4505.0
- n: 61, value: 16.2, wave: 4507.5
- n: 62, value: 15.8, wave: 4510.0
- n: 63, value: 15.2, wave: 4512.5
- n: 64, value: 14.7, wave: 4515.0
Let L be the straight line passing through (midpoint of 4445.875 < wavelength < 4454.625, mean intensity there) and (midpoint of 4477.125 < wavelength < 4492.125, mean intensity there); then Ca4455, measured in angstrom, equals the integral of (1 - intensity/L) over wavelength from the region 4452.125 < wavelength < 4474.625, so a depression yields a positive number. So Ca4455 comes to 1.6 angstrom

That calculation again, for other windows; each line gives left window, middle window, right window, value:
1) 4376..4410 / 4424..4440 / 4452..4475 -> -1.3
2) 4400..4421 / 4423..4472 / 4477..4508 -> 0.5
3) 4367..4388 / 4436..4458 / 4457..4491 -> 0.0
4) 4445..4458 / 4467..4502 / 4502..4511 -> 0.9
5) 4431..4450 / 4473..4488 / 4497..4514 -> -0.2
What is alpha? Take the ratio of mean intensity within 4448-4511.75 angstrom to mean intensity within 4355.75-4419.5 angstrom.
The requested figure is 1.10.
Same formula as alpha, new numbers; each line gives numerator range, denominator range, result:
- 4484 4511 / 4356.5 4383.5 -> 1.11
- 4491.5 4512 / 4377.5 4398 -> 1.23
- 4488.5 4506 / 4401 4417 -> 1.12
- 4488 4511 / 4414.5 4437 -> 1.06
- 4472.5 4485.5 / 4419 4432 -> 1.05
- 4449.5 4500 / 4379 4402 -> 1.15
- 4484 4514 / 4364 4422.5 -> 1.14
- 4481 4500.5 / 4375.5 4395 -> 1.20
